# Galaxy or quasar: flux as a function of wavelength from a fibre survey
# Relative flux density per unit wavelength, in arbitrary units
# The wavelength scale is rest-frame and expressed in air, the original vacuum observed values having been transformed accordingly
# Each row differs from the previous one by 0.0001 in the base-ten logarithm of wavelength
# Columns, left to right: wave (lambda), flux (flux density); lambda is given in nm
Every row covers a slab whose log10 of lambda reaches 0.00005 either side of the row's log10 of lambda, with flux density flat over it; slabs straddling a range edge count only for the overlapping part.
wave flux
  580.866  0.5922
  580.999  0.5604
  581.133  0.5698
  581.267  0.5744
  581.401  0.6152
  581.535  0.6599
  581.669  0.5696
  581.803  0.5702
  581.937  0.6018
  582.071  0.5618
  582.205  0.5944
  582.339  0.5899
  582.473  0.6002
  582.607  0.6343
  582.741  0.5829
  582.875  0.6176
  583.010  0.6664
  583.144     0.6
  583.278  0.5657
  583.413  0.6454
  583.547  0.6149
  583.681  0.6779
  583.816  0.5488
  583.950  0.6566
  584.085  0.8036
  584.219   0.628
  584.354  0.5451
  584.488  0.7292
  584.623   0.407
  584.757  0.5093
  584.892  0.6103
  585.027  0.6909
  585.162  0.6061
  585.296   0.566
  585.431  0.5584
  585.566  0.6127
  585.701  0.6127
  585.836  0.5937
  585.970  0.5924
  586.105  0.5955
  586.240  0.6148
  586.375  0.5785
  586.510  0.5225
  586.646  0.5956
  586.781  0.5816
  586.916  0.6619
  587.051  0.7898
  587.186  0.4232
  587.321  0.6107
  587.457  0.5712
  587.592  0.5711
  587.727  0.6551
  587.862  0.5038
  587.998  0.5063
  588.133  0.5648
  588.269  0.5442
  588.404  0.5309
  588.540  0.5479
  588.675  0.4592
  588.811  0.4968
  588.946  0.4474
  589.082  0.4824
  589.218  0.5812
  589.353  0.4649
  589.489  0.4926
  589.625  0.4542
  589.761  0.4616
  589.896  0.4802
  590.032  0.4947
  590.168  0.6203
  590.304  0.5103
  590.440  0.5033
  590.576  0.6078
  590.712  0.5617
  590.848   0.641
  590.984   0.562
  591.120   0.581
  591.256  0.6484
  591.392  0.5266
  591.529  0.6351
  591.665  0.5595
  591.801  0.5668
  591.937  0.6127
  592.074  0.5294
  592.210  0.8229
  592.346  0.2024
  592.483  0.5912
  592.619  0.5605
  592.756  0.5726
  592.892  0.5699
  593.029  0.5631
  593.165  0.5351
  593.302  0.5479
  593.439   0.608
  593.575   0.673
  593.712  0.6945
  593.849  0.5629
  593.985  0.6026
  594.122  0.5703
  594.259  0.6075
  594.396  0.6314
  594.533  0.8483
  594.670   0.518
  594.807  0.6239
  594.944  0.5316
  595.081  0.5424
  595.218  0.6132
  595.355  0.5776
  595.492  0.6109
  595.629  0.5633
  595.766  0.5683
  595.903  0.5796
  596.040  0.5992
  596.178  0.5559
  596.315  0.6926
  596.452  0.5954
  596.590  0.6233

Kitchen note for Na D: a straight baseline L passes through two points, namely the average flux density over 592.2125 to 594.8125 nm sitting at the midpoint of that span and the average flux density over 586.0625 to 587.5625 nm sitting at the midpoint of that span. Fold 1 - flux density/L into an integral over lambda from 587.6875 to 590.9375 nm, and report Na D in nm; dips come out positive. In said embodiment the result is 0.37 nm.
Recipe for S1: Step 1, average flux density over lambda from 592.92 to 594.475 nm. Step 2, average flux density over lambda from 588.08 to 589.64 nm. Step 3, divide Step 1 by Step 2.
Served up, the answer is 1.19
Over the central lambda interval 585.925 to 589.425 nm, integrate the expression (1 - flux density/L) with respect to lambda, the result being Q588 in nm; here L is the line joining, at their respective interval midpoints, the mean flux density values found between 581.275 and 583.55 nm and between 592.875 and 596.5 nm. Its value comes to 0.26 nm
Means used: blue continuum 0.604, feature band 0.557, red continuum 0.6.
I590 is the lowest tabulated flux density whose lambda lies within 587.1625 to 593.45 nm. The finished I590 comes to 0.2024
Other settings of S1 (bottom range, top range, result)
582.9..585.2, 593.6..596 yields 0.98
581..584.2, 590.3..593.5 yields 0.93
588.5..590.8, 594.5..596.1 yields 1.16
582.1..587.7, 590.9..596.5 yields 0.98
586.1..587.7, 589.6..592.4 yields 0.93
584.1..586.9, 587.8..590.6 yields 0.86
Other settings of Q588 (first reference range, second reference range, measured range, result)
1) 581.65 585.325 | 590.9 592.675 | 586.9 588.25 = 0.02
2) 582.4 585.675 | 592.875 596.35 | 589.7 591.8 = 0.15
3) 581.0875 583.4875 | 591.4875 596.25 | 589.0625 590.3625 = 0.19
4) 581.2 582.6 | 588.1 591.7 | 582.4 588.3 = -0.31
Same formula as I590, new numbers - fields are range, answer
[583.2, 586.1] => 0.407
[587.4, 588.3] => 0.5038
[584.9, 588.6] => 0.4232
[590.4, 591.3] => 0.5033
